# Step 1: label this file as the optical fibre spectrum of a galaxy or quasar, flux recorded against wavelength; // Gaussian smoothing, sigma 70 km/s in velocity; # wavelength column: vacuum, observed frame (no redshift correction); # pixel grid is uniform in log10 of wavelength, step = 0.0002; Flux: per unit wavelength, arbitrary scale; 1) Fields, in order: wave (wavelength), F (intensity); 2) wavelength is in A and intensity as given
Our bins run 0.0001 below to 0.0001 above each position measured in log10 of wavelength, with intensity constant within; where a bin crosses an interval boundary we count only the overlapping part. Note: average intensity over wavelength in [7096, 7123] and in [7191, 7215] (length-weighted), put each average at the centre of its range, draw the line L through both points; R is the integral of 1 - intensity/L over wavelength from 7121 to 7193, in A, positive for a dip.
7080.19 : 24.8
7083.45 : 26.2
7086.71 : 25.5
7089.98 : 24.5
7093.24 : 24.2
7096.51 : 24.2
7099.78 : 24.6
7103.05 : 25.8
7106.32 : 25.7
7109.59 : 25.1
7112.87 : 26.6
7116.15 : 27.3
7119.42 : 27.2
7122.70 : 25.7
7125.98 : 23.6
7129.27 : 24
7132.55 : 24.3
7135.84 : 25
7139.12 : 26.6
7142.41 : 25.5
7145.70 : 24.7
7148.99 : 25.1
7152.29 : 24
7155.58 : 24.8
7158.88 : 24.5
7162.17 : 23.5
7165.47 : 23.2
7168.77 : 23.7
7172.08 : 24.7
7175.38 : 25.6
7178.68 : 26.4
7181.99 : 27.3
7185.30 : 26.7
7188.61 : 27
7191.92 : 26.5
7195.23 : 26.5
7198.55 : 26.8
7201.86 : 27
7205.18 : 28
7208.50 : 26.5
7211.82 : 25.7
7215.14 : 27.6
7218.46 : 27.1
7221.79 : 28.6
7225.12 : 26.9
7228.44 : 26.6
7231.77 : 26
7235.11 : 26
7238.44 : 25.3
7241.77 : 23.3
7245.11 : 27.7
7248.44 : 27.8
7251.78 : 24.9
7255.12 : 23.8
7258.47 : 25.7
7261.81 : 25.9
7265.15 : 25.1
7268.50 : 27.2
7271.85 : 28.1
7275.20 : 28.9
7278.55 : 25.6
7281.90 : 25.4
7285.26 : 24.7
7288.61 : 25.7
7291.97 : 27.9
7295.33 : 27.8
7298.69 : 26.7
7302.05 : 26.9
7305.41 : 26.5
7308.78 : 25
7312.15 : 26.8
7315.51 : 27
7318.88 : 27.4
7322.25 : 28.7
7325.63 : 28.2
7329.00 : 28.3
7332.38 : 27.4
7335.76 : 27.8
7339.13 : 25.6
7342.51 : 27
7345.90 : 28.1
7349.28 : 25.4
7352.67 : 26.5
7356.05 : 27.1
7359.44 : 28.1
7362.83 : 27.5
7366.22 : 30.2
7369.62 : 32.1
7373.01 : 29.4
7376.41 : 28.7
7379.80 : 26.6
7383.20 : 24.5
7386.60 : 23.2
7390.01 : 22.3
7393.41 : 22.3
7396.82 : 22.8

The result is 3.4 A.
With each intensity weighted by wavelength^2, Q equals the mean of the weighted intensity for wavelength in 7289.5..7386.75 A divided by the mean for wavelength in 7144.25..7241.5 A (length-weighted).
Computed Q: 1.10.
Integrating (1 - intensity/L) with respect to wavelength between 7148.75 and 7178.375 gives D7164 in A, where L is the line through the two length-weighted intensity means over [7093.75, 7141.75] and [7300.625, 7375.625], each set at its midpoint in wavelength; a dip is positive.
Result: 1.7 A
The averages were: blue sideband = 25.4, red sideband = 27.6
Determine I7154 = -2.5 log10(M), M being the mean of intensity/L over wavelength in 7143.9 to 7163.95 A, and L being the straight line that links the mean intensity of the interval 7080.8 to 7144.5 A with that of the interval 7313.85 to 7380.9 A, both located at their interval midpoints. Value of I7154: 0.06 mag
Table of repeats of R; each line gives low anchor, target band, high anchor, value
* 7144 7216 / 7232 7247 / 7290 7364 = 0.4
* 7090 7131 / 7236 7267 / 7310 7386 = 1.3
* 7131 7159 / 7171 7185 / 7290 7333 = -0.4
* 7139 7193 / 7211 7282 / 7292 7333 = -0.1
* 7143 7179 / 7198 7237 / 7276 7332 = -2.2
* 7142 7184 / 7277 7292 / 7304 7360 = 0.5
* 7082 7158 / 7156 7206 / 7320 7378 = 0.4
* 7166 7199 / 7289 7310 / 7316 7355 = 0.2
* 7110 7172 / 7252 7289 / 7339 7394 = 0.1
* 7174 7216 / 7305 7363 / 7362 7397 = -1.4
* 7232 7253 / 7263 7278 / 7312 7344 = -0.4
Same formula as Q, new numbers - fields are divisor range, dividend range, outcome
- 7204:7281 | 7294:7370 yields 1.06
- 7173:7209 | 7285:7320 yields 1.03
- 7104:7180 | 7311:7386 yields 1.17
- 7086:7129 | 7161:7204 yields 1.04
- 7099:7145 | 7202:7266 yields 1.06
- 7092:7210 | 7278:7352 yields 1.10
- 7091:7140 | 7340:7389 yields 1.16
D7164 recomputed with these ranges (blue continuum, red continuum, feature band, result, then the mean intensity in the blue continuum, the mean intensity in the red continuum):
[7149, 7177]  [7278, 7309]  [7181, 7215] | -2.73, 24.3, 26.3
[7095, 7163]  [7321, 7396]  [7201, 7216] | -0.66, 25.2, 27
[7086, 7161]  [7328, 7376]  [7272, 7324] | 0.91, 25.1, 27.9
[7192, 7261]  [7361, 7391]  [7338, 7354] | 0.32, 26.4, 27.3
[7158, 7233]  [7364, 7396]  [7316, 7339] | -1.17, 26.2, 26.5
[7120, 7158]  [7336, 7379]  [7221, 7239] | -0.26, 24.9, 27.9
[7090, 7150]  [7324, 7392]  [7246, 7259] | 0.33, 25.3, 27.2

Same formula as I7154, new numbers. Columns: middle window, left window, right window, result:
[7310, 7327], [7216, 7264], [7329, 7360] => -0.03 mag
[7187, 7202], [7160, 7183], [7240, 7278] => -0.06 mag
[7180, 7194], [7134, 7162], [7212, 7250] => -0.05 mag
